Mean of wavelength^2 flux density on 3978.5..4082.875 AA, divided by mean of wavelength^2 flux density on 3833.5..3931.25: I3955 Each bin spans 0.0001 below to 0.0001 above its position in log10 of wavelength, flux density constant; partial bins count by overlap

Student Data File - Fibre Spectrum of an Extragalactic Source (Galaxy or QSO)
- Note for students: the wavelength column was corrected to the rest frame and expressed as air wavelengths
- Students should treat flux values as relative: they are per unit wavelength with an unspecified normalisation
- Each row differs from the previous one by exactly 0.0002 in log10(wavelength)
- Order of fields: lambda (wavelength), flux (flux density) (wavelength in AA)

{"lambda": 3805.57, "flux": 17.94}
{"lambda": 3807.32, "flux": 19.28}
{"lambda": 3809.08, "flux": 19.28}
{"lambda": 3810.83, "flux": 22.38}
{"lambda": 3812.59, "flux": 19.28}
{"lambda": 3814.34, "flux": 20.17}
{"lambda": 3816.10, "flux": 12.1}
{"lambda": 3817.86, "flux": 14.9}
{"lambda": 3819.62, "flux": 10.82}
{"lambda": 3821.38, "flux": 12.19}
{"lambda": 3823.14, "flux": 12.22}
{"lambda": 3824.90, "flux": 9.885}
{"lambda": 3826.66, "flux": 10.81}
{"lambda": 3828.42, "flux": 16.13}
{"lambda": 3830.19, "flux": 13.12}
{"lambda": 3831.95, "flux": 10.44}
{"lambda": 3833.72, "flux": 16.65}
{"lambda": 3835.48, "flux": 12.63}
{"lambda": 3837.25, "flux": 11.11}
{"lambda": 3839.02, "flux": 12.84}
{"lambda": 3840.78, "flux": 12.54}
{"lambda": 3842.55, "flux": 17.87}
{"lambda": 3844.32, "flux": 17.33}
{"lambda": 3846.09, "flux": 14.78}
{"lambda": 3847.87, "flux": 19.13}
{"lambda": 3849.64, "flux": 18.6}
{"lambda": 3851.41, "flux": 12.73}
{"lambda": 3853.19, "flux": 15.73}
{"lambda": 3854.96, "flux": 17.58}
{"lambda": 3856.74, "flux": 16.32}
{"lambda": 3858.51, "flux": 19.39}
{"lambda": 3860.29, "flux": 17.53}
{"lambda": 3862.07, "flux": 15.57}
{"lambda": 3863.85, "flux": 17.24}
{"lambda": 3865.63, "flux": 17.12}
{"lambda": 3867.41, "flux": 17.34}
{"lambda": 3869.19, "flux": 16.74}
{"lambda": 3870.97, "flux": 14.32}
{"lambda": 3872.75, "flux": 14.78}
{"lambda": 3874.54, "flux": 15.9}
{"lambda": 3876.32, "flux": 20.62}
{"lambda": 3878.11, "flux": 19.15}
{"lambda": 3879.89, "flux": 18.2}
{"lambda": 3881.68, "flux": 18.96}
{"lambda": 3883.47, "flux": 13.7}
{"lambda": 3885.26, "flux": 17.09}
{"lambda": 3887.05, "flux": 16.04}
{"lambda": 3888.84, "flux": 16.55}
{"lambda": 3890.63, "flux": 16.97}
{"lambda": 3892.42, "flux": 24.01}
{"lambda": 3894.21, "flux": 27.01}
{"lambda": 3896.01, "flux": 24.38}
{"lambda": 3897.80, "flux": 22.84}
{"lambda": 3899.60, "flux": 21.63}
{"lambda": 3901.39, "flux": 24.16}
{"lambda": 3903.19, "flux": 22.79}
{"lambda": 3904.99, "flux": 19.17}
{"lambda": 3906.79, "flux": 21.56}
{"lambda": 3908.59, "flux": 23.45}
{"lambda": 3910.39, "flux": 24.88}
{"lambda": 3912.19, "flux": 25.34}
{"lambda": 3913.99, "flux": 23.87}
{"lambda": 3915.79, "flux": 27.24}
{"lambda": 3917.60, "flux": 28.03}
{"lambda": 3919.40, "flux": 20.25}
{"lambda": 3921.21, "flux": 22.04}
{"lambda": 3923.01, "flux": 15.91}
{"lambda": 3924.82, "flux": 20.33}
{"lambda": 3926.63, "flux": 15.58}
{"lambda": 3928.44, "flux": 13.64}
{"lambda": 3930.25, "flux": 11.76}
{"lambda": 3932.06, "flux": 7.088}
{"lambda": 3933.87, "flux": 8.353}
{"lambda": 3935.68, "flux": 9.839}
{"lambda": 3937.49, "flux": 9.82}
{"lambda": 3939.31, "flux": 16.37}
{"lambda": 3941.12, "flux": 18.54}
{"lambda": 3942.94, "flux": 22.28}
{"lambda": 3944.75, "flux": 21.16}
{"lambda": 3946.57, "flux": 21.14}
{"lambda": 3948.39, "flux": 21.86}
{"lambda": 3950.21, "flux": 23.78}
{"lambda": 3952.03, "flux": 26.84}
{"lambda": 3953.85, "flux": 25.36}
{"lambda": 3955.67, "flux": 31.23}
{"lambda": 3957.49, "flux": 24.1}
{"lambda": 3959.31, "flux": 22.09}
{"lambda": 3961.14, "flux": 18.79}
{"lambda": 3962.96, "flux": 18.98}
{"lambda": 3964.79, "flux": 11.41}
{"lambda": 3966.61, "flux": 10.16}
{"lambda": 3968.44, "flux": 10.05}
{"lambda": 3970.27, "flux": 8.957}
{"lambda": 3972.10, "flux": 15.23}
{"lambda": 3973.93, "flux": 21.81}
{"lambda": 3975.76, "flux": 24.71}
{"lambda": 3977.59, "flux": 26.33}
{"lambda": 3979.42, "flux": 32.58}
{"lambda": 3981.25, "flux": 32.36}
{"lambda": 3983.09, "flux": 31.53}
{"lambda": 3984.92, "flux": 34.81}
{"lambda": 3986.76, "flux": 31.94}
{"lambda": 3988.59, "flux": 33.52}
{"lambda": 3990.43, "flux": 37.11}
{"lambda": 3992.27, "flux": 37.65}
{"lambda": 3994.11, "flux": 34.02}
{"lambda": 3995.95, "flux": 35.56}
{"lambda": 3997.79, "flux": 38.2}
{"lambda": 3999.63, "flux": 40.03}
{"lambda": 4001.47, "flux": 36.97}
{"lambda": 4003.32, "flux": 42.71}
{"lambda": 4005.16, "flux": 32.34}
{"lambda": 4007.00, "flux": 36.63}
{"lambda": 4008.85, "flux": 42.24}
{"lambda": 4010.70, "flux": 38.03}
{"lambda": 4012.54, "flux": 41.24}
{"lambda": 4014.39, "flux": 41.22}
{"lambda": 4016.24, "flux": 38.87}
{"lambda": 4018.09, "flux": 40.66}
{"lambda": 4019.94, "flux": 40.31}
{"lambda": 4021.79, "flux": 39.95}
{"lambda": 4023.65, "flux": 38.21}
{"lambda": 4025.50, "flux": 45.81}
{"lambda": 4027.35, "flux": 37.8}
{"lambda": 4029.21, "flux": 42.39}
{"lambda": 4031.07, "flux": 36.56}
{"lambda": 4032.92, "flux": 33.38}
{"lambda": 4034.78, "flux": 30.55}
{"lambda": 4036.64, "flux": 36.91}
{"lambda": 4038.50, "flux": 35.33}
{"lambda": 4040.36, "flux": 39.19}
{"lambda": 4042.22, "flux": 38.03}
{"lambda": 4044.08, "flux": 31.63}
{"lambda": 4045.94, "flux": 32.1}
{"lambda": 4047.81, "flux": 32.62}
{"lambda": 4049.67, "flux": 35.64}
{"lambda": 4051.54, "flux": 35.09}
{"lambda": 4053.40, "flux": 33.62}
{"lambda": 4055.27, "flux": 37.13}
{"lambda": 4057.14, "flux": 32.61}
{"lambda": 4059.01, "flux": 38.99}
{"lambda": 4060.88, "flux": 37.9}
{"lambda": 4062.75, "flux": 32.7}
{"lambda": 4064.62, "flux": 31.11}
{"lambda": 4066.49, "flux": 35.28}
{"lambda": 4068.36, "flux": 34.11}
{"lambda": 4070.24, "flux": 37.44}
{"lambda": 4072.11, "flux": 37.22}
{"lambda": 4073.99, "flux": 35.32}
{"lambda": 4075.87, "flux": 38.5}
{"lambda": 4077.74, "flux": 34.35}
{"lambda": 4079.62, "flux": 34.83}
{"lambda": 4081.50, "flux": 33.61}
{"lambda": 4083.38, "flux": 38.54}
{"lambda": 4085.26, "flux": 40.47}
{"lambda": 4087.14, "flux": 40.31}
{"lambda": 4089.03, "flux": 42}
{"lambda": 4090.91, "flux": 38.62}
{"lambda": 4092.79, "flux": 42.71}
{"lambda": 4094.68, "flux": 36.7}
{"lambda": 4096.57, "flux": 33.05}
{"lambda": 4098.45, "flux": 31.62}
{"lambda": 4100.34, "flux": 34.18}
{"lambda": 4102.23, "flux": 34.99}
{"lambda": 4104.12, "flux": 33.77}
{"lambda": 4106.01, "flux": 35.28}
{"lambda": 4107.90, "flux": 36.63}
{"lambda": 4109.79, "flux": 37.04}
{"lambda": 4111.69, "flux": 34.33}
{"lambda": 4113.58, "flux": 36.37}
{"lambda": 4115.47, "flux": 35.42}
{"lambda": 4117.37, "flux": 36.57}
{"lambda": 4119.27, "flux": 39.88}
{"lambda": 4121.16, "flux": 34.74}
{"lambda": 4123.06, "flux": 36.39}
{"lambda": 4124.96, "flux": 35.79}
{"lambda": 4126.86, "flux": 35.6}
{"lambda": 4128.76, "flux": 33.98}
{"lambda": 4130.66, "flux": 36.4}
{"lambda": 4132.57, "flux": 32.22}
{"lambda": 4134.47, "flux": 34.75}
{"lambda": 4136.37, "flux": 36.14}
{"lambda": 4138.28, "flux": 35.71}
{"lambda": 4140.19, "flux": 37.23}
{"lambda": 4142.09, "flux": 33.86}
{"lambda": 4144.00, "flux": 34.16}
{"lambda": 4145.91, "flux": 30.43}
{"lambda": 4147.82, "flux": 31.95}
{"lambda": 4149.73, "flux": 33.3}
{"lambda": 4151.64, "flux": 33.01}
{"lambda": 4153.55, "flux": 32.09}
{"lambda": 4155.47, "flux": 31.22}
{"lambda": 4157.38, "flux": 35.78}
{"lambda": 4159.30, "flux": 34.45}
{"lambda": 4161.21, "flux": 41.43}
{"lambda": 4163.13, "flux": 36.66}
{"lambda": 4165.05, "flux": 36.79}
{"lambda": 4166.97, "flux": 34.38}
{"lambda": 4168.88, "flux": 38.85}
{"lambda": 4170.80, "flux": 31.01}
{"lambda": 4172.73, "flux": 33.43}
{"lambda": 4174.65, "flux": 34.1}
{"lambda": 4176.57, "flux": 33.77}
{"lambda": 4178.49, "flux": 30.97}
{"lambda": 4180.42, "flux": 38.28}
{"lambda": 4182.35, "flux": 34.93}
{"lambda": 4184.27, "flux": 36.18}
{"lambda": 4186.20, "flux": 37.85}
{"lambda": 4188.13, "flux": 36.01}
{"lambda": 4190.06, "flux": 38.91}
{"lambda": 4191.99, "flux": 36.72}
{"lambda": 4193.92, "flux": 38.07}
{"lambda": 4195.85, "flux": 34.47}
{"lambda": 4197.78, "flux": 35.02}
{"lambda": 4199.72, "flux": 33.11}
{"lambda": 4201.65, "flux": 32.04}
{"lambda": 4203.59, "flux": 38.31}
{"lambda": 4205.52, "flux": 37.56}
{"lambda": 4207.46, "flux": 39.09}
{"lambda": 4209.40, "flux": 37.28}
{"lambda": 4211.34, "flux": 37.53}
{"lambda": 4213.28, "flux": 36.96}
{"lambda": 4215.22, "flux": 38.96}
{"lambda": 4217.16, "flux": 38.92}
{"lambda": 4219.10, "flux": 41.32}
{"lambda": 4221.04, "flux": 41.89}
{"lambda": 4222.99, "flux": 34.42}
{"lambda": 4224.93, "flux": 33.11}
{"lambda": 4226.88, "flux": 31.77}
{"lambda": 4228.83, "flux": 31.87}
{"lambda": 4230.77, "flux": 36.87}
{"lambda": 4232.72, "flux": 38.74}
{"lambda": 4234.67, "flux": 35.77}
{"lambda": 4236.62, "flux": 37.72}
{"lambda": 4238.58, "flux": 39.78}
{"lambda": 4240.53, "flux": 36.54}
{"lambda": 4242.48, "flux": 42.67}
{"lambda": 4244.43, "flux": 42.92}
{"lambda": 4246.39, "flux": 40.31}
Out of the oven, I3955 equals 2.1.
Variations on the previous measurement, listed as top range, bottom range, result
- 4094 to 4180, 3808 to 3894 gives 2.50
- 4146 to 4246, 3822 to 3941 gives 2.44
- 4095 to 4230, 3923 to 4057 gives 1.33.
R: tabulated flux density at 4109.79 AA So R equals 37.04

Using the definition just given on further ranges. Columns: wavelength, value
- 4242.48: 42.67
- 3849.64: 18.6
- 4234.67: 35.77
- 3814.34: 20.17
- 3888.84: 16.55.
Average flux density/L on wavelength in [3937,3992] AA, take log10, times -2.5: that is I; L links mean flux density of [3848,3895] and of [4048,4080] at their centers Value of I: 0.14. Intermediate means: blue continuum 17.5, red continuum 35.4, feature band 23.1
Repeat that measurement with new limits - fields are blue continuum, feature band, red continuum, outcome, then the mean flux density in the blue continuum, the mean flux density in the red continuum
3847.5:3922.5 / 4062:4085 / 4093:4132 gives -0.083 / 19.7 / 35.5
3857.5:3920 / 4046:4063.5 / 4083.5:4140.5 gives -0.092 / 20.1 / 36.3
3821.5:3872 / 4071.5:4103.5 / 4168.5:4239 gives -0.248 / 15.1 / 36.2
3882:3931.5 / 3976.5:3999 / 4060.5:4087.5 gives -0.201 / 20.6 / 36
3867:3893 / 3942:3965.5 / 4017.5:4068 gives 0.159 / 17.3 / 36.3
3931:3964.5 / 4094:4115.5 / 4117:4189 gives -0.120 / 19.1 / 35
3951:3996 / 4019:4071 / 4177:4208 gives -0.249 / 25.3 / 36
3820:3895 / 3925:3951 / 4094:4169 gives 0.339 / 16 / 35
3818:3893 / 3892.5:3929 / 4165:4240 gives -0.183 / 15.7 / 36.2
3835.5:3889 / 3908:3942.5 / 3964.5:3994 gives 0.171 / 16.4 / 25.6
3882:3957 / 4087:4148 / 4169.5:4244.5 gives -0.142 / 20.1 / 36.5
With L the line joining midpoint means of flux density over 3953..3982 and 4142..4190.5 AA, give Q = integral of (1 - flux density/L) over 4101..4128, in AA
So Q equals -4.15 AA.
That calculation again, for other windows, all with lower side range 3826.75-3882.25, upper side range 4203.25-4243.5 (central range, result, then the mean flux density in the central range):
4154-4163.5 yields -0.54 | 35.6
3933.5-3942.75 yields 3.24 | 13.6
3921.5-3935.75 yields 4.83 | 13.4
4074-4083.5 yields -2.17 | 35.7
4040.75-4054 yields -3.46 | 34.3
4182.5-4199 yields -0.44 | 36.5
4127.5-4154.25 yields -1.08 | 34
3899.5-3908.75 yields -1.56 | 22.1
